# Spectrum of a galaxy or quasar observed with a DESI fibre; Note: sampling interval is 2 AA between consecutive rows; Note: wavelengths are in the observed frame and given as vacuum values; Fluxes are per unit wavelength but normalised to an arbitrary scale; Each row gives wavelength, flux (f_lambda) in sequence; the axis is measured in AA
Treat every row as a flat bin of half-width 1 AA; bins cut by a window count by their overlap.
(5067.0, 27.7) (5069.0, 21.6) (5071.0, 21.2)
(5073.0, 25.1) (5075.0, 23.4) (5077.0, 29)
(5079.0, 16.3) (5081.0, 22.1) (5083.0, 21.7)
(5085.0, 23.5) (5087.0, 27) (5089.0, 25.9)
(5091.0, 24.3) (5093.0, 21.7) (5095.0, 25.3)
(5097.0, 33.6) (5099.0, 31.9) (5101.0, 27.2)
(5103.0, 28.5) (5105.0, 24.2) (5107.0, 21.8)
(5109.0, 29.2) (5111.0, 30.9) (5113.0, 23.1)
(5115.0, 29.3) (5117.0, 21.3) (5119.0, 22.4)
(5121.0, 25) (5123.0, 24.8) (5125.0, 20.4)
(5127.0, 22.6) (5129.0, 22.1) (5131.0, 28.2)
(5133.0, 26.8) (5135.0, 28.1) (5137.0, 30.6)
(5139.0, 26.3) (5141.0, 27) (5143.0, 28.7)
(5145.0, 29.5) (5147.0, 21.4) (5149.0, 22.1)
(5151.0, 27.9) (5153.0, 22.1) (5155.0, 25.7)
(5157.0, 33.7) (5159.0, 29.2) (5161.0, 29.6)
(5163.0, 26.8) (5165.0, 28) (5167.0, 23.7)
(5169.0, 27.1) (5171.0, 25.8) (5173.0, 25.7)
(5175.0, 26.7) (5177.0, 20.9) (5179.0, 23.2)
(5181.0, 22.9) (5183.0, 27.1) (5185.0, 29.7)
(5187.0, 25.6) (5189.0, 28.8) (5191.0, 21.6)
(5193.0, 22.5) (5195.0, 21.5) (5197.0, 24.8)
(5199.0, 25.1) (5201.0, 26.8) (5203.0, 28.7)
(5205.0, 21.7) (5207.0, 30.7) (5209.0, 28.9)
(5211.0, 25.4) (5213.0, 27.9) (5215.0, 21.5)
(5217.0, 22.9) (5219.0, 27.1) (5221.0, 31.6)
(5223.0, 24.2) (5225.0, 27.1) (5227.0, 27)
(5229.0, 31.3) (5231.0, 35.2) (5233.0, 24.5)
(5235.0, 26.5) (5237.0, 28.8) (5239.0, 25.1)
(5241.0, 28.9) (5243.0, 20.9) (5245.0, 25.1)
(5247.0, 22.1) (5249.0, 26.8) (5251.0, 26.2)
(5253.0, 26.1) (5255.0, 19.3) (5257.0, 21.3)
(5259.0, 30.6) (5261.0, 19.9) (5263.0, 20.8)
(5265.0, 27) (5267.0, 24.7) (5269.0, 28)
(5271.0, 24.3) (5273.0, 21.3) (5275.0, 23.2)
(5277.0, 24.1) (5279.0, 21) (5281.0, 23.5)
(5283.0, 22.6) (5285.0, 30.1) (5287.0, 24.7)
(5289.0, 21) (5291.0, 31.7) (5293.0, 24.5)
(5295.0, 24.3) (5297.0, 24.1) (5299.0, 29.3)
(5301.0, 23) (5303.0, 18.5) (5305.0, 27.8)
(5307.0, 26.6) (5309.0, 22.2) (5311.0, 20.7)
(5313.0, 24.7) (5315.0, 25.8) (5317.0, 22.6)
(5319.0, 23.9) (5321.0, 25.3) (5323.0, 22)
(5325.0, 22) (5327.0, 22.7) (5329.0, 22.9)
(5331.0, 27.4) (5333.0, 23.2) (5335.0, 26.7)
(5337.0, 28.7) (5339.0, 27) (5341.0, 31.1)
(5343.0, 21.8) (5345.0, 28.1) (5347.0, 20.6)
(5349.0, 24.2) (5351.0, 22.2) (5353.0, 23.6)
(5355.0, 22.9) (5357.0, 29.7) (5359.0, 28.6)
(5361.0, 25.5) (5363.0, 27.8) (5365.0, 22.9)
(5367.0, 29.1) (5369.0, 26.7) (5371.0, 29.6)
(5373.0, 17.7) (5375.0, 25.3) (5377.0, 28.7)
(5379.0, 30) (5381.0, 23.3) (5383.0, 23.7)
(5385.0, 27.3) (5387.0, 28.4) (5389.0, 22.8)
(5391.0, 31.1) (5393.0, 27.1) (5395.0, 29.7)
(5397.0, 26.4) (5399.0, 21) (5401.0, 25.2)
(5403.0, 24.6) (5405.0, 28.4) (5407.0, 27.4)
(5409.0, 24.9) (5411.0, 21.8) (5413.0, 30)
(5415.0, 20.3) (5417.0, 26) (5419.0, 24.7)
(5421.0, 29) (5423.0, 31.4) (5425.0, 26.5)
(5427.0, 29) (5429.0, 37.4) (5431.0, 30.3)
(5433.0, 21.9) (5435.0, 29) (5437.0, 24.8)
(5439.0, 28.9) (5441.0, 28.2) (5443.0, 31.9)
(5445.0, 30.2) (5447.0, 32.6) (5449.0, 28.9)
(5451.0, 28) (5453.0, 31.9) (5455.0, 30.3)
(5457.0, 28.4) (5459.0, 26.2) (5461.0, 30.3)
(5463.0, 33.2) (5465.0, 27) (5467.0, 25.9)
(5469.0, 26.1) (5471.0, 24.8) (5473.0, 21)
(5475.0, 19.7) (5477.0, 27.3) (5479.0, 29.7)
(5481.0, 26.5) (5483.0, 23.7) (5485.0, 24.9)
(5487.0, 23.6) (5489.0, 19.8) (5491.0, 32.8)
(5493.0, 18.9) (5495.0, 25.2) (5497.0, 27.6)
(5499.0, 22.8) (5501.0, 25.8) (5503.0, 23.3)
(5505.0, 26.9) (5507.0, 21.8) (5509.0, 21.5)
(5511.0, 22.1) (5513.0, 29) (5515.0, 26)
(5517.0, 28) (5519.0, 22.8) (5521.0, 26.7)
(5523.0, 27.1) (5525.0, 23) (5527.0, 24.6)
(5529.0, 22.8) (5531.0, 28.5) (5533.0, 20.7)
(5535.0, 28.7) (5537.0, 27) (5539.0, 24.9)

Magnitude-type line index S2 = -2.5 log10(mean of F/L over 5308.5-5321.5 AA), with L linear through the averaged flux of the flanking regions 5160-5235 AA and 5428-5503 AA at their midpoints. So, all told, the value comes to 0.13 mag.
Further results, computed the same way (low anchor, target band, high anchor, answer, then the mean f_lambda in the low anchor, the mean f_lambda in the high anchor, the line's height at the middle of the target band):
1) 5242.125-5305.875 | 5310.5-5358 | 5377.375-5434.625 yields 0.036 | 24.3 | 26.8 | 25.5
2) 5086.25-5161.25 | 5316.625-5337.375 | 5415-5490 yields 0.117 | 26.3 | 27.4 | 27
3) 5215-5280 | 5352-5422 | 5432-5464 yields 0.076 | 25.3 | 29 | 27.9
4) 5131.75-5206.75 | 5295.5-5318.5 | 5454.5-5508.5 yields 0.076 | 26.1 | 25.6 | 25.9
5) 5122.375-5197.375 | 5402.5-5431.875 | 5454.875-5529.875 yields -0.082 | 25.8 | 25.4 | 25.5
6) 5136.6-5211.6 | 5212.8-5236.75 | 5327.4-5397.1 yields -0.048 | 26.1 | 26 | 26.1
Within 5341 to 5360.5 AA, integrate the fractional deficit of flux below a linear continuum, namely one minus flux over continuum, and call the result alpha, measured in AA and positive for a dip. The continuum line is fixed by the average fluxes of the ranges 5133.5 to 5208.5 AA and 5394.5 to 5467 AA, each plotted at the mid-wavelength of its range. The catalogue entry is 1.7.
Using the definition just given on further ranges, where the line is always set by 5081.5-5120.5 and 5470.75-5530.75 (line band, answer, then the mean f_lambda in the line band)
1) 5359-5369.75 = -0.6 AA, 26.6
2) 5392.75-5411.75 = -0.5 AA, 25.6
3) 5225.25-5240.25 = -1.6 AA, 28.3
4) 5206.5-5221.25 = -0.6 AA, 26.6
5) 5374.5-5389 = -0.8 AA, 26.5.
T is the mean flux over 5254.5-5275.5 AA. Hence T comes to 23.8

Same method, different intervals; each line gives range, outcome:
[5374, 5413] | 26.3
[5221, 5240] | 27.9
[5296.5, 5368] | 24.9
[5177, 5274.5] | 25.5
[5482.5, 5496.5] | 24.3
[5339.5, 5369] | 25.6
